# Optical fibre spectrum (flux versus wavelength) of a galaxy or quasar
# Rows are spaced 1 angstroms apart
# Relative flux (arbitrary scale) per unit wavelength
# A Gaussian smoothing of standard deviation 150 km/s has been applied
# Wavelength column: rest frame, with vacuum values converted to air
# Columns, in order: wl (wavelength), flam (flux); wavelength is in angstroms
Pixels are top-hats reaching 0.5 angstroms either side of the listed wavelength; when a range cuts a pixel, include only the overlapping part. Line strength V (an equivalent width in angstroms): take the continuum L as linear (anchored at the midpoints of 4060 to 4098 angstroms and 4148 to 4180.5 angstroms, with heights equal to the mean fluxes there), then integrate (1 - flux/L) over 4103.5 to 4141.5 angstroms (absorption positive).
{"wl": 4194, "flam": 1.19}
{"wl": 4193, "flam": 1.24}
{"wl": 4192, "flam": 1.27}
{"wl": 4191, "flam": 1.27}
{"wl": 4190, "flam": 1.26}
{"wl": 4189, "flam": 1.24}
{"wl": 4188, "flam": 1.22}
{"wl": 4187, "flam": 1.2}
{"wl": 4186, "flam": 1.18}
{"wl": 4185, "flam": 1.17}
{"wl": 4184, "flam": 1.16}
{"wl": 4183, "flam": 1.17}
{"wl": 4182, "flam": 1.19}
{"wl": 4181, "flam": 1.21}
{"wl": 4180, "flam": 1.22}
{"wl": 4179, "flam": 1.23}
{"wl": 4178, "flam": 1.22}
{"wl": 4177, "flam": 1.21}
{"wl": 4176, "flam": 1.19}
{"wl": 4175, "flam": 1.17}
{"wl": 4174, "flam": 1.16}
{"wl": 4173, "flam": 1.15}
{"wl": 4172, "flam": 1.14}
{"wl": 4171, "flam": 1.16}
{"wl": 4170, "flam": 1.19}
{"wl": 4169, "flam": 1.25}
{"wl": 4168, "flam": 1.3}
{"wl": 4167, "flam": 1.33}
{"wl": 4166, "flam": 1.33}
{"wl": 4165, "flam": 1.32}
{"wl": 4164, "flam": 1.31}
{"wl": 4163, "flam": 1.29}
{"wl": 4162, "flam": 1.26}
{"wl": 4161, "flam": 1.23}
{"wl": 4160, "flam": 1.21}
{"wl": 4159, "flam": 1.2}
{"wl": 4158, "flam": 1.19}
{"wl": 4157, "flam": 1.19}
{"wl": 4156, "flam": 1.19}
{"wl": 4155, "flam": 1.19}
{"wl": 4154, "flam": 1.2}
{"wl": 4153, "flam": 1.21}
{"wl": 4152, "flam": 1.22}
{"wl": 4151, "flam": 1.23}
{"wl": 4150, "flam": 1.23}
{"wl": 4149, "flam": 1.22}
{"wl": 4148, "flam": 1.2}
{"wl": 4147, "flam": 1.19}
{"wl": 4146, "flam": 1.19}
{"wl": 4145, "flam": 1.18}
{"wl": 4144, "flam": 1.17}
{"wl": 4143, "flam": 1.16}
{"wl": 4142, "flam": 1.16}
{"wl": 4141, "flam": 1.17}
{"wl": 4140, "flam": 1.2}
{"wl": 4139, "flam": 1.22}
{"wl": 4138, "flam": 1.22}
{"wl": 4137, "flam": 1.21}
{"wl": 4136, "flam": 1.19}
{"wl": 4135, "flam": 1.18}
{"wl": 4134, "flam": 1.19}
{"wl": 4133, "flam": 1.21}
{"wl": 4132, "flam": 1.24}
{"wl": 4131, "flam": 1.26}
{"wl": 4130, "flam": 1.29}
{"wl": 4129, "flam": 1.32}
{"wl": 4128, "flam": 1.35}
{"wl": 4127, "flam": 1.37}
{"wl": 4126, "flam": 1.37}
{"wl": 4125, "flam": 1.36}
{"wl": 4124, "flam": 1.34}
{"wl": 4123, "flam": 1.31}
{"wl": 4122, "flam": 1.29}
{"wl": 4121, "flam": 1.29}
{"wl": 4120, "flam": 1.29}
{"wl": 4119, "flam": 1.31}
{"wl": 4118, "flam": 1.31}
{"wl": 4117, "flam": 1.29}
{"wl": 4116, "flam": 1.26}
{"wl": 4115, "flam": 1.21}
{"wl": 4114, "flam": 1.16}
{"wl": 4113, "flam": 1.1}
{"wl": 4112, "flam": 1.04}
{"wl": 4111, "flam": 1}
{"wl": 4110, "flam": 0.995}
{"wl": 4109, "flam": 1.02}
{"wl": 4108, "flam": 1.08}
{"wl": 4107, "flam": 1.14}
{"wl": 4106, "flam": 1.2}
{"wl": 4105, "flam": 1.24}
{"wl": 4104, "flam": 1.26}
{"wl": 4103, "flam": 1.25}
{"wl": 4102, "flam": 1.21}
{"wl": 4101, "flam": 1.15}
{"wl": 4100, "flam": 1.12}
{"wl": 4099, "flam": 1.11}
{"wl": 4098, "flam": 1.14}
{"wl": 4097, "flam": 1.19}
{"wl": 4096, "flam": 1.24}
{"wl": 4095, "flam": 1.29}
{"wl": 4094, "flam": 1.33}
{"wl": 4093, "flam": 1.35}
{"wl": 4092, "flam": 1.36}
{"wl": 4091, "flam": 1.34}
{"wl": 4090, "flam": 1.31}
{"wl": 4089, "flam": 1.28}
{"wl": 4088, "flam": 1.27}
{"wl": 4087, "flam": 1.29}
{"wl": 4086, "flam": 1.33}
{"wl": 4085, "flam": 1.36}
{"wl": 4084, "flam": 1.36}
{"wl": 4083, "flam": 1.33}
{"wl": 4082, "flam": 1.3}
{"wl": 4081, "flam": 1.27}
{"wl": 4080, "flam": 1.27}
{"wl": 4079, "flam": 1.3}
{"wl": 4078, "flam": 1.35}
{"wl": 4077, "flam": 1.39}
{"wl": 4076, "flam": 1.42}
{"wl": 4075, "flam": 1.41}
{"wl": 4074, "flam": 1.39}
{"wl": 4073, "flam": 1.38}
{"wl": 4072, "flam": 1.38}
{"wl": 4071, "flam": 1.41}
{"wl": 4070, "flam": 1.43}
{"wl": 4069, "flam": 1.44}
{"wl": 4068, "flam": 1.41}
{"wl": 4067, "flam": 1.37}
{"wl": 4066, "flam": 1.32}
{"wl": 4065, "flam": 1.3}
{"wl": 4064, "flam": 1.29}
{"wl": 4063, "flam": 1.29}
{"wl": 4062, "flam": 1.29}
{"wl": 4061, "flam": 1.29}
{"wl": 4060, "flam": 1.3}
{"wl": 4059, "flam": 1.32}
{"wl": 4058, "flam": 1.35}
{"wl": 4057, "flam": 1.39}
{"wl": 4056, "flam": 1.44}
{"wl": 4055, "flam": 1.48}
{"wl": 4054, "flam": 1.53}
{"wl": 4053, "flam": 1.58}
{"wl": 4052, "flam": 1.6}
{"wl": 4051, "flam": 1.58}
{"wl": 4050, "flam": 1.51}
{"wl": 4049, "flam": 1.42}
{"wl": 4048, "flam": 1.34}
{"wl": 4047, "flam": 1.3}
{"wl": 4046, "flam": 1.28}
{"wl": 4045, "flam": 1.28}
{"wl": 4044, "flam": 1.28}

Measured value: 1.5 angstroms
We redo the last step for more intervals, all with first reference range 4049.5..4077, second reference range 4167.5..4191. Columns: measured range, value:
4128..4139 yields 0.39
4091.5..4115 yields 2.83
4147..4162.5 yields 0.41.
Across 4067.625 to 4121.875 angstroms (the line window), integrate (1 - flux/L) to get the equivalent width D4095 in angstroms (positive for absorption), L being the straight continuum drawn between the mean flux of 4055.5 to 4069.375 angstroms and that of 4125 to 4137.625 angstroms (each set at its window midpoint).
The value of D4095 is 1.76 angstroms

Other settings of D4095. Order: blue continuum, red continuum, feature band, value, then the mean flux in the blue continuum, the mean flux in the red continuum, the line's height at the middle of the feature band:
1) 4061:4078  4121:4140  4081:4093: 0.2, 1.37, 1.27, 1.34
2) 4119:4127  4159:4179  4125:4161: 1.7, 1.32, 1.23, 1.28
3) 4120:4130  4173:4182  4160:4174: -0.2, 1.33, 1.2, 1.22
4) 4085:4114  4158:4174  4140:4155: 0.4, 1.2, 1.24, 1.23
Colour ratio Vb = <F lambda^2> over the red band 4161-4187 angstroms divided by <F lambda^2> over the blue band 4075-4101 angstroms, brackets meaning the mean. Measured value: 0.98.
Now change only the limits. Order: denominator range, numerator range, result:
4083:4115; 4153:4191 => 1.04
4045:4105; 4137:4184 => 0.94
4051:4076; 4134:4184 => 0.91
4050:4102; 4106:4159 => 0.93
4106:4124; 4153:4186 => 1.05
